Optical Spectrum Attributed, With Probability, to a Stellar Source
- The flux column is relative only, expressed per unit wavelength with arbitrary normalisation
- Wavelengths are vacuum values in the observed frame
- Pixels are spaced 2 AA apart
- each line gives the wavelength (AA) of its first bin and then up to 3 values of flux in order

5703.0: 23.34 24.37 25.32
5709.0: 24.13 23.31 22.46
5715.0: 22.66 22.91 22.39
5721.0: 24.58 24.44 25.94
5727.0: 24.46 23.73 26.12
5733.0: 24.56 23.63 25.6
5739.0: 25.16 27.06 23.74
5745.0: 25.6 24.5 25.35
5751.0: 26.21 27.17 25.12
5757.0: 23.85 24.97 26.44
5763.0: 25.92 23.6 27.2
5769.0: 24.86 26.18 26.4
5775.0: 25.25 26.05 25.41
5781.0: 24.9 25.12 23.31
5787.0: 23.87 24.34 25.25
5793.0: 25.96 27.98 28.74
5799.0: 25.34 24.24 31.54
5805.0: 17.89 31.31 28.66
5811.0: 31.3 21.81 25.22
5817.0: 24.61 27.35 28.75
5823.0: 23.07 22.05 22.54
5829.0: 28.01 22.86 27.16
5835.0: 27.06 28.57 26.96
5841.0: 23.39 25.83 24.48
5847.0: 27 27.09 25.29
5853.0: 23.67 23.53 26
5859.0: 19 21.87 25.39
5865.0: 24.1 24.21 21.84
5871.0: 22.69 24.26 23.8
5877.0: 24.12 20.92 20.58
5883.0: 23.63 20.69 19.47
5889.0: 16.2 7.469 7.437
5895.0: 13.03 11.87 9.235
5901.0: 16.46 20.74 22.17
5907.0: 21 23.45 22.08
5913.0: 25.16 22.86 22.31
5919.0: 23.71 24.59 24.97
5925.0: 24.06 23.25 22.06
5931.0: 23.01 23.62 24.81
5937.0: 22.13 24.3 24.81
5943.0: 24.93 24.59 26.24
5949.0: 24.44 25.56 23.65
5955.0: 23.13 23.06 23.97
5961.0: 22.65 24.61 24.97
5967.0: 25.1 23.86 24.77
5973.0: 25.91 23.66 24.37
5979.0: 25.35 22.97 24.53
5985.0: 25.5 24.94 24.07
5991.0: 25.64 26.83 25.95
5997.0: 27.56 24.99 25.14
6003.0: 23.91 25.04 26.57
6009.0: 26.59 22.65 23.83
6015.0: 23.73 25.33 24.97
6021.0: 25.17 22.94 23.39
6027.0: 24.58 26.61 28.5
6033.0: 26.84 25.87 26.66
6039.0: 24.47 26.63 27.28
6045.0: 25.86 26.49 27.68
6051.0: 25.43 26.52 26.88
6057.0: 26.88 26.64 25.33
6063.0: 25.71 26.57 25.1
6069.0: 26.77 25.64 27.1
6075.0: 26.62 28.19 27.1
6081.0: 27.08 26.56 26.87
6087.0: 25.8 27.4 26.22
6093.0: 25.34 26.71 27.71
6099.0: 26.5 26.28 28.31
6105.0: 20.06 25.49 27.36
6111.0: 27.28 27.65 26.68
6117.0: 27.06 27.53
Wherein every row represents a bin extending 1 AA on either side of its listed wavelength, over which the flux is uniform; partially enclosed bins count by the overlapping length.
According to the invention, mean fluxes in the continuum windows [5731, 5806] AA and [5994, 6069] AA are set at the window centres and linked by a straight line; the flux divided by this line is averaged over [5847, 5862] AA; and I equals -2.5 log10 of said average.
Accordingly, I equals 0.07 mag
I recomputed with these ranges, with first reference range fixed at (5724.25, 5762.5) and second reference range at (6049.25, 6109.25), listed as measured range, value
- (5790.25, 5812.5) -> -0.07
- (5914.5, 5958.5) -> 0.08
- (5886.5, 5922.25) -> 0.37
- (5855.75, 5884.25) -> 0.12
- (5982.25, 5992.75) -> 0.04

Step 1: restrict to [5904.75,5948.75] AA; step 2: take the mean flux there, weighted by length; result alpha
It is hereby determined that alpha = 23.7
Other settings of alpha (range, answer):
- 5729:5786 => 25.3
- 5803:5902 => 22.7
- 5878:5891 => 19.3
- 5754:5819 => 25.7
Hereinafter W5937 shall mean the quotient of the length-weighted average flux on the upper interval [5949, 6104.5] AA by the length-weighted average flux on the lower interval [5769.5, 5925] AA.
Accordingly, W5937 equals 1.1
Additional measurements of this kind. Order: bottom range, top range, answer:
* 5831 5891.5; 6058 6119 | 1.13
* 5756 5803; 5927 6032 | 0.96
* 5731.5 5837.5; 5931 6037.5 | 0.97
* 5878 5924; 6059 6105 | 1.38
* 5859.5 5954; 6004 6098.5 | 1.21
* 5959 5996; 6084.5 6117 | 1.07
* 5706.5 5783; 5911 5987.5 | 0.97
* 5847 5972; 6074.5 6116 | 1.19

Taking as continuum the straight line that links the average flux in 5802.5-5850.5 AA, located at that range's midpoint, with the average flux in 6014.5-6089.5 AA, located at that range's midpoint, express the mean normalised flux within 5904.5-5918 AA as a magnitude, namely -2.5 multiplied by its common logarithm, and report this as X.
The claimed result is 0.147 mag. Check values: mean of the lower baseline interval 26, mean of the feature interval 22.7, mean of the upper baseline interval 26.1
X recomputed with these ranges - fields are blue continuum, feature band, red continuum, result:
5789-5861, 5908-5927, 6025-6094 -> 0.10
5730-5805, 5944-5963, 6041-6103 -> 0.09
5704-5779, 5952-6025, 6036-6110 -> 0.06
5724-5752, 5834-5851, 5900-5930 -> -0.11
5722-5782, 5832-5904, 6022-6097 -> 0.19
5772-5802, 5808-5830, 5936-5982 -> -0.02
